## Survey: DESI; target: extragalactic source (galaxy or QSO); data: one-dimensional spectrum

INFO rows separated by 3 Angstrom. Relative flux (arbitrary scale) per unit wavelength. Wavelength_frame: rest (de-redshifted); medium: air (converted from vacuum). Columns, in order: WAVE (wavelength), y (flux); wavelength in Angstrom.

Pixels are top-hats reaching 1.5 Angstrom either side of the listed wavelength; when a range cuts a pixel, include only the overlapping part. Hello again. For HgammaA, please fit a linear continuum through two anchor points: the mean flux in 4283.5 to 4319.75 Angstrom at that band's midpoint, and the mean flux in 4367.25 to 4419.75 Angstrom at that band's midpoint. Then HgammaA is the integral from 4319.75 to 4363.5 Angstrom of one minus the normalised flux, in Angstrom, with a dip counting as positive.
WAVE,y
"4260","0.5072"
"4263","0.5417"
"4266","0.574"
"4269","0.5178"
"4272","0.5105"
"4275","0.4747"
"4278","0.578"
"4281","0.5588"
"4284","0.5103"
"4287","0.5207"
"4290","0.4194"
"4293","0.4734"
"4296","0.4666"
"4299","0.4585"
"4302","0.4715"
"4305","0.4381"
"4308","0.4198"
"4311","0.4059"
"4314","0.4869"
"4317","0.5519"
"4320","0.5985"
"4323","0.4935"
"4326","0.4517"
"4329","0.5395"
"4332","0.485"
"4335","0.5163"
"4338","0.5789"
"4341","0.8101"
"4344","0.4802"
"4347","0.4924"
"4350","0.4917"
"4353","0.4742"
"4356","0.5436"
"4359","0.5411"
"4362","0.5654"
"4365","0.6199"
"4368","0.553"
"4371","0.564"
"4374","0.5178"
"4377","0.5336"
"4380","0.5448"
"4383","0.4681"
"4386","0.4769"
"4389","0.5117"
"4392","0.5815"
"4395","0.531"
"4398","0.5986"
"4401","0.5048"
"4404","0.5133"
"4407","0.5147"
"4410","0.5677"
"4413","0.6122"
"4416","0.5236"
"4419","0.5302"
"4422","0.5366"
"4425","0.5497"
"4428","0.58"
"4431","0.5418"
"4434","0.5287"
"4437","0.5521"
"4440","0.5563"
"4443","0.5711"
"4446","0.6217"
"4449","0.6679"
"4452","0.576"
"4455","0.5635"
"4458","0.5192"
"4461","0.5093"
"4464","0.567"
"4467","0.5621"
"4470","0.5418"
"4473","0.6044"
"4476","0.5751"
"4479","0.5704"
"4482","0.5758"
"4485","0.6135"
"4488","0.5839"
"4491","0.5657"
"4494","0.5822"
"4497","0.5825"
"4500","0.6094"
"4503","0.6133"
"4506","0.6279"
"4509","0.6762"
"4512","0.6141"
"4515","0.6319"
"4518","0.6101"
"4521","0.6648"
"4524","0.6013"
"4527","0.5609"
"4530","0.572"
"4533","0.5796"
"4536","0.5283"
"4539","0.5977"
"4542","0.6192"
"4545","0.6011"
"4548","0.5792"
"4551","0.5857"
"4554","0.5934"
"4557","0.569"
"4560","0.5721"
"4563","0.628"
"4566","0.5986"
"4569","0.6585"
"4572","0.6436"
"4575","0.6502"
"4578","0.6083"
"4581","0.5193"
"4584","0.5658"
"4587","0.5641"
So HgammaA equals -3.2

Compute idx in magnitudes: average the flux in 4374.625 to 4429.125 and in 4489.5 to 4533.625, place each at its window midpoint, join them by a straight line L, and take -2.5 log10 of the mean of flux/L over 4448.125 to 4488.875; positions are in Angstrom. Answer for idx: 0.01 mag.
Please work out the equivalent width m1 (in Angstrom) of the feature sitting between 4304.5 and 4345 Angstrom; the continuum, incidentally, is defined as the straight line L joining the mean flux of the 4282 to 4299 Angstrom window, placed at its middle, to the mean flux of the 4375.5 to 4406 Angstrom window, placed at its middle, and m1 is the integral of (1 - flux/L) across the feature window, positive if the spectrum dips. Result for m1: -2.07 Angstrom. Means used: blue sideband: 0.479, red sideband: 0.526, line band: 0.521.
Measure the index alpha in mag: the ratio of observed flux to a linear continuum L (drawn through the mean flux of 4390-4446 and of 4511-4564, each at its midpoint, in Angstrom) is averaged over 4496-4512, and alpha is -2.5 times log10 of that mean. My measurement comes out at -0.07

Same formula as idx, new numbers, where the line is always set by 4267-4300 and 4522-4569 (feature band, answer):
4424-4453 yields -0.04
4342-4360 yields 0.03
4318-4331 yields -0.01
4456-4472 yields 0.04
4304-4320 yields 0.08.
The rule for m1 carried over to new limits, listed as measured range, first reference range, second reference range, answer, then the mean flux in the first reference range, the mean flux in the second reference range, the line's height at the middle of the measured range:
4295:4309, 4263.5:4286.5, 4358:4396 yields 2.2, 0.532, 0.539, 0.534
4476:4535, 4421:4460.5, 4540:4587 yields -1.8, 0.565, 0.598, 0.583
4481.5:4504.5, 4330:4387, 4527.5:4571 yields -0.6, 0.54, 0.591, 0.576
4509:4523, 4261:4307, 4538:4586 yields -1.2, 0.5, 0.599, 0.583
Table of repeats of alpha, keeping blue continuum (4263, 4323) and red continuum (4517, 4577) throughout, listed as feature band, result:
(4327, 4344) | -0.12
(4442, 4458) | -0.06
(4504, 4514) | -0.09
